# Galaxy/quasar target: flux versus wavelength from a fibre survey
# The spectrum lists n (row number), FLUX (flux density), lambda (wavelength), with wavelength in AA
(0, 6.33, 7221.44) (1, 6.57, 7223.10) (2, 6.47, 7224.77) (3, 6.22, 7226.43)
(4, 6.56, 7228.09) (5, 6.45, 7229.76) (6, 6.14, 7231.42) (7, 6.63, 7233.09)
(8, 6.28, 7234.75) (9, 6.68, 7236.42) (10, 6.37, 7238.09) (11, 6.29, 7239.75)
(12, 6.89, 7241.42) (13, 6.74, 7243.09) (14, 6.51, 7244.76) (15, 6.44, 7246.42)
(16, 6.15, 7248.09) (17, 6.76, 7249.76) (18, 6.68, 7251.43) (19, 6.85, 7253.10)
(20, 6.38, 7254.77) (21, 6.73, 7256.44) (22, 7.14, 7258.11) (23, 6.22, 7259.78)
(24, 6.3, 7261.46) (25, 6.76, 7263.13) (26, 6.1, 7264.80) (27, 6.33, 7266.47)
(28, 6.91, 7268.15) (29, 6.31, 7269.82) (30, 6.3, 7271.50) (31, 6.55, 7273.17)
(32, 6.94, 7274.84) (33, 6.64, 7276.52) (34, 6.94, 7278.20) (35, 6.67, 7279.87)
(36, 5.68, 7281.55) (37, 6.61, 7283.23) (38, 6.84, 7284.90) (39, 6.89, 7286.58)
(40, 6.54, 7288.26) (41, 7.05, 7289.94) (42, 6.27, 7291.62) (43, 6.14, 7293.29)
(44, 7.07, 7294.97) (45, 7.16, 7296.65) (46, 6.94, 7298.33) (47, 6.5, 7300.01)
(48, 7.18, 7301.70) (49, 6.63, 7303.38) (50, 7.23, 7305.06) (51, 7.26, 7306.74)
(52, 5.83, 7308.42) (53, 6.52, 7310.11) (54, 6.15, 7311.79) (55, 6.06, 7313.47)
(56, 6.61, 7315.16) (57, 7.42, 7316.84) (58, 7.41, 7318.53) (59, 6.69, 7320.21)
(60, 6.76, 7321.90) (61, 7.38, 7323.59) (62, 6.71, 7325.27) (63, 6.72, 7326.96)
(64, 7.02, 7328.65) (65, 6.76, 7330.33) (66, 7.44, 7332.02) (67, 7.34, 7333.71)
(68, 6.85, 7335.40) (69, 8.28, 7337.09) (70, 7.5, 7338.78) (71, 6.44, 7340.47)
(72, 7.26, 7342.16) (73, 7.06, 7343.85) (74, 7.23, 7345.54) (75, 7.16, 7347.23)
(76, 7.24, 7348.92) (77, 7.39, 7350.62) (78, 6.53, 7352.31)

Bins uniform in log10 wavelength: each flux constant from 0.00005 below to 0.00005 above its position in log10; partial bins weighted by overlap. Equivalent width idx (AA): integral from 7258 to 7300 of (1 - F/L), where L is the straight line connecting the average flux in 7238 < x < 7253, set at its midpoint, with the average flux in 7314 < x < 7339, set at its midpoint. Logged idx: 1.1 AA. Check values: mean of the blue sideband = 6.56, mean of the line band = 6.6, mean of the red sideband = 7.1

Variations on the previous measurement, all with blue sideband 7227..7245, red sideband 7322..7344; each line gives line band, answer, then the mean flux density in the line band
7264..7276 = 0.4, 6.5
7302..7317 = 0.8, 6.62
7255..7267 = 0.3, 6.51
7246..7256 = 0.1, 6.55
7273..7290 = 0.3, 6.65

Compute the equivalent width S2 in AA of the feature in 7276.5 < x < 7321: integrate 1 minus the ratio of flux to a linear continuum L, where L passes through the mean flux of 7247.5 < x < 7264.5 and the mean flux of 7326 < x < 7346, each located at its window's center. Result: 1.2 AA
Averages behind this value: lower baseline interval 6.59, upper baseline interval 7.15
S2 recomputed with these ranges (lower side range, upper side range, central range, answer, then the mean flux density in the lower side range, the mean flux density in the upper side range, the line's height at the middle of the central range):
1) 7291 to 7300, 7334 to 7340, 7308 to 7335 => 1.4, 6.71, 7.45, 7.18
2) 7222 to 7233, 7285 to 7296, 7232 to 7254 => -0.2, 6.41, 6.68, 6.48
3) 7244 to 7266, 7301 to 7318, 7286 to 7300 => -0.2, 6.54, 6.7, 6.65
